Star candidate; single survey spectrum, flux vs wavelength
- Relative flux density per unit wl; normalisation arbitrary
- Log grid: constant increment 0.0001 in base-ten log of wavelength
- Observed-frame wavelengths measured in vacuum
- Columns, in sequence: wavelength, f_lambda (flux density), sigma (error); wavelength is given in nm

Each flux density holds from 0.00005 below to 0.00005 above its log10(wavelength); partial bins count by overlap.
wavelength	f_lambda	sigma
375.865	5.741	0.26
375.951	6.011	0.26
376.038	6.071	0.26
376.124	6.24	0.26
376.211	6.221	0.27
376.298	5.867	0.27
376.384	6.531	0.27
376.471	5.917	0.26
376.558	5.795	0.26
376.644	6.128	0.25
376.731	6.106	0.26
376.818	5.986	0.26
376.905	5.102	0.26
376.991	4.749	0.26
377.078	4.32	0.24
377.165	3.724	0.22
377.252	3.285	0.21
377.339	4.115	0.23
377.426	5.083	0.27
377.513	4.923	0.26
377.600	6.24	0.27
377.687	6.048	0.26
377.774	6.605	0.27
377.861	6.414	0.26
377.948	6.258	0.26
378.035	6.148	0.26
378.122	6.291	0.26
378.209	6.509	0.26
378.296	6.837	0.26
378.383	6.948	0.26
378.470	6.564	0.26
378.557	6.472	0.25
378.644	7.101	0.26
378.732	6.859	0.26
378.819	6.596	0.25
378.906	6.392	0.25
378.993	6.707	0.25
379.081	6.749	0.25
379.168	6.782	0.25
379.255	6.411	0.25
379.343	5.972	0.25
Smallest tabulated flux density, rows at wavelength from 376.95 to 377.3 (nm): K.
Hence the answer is 3.285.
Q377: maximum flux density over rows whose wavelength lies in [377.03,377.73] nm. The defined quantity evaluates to 6.24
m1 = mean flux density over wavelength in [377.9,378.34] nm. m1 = 6.42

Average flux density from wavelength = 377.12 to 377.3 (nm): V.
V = 3.52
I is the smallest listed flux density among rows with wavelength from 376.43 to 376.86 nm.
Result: 5.795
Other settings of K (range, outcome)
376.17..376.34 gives 5.867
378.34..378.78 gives 6.472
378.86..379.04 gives 6.392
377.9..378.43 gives 6.148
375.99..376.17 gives 6.071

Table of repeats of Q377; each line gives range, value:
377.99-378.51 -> 6.948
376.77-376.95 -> 5.986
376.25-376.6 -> 6.531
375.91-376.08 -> 6.071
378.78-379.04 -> 6.707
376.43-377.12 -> 6.128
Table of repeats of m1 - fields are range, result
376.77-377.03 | 5.31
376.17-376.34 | 6.03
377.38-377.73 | 5.56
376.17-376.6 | 6.06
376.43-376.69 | 5.95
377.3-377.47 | 4.61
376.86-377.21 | 4.48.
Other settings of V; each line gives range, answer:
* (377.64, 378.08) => 6.29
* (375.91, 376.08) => 6.03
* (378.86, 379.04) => 6.54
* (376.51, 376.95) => 5.82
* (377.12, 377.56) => 4.24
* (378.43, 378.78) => 6.74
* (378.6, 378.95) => 6.74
